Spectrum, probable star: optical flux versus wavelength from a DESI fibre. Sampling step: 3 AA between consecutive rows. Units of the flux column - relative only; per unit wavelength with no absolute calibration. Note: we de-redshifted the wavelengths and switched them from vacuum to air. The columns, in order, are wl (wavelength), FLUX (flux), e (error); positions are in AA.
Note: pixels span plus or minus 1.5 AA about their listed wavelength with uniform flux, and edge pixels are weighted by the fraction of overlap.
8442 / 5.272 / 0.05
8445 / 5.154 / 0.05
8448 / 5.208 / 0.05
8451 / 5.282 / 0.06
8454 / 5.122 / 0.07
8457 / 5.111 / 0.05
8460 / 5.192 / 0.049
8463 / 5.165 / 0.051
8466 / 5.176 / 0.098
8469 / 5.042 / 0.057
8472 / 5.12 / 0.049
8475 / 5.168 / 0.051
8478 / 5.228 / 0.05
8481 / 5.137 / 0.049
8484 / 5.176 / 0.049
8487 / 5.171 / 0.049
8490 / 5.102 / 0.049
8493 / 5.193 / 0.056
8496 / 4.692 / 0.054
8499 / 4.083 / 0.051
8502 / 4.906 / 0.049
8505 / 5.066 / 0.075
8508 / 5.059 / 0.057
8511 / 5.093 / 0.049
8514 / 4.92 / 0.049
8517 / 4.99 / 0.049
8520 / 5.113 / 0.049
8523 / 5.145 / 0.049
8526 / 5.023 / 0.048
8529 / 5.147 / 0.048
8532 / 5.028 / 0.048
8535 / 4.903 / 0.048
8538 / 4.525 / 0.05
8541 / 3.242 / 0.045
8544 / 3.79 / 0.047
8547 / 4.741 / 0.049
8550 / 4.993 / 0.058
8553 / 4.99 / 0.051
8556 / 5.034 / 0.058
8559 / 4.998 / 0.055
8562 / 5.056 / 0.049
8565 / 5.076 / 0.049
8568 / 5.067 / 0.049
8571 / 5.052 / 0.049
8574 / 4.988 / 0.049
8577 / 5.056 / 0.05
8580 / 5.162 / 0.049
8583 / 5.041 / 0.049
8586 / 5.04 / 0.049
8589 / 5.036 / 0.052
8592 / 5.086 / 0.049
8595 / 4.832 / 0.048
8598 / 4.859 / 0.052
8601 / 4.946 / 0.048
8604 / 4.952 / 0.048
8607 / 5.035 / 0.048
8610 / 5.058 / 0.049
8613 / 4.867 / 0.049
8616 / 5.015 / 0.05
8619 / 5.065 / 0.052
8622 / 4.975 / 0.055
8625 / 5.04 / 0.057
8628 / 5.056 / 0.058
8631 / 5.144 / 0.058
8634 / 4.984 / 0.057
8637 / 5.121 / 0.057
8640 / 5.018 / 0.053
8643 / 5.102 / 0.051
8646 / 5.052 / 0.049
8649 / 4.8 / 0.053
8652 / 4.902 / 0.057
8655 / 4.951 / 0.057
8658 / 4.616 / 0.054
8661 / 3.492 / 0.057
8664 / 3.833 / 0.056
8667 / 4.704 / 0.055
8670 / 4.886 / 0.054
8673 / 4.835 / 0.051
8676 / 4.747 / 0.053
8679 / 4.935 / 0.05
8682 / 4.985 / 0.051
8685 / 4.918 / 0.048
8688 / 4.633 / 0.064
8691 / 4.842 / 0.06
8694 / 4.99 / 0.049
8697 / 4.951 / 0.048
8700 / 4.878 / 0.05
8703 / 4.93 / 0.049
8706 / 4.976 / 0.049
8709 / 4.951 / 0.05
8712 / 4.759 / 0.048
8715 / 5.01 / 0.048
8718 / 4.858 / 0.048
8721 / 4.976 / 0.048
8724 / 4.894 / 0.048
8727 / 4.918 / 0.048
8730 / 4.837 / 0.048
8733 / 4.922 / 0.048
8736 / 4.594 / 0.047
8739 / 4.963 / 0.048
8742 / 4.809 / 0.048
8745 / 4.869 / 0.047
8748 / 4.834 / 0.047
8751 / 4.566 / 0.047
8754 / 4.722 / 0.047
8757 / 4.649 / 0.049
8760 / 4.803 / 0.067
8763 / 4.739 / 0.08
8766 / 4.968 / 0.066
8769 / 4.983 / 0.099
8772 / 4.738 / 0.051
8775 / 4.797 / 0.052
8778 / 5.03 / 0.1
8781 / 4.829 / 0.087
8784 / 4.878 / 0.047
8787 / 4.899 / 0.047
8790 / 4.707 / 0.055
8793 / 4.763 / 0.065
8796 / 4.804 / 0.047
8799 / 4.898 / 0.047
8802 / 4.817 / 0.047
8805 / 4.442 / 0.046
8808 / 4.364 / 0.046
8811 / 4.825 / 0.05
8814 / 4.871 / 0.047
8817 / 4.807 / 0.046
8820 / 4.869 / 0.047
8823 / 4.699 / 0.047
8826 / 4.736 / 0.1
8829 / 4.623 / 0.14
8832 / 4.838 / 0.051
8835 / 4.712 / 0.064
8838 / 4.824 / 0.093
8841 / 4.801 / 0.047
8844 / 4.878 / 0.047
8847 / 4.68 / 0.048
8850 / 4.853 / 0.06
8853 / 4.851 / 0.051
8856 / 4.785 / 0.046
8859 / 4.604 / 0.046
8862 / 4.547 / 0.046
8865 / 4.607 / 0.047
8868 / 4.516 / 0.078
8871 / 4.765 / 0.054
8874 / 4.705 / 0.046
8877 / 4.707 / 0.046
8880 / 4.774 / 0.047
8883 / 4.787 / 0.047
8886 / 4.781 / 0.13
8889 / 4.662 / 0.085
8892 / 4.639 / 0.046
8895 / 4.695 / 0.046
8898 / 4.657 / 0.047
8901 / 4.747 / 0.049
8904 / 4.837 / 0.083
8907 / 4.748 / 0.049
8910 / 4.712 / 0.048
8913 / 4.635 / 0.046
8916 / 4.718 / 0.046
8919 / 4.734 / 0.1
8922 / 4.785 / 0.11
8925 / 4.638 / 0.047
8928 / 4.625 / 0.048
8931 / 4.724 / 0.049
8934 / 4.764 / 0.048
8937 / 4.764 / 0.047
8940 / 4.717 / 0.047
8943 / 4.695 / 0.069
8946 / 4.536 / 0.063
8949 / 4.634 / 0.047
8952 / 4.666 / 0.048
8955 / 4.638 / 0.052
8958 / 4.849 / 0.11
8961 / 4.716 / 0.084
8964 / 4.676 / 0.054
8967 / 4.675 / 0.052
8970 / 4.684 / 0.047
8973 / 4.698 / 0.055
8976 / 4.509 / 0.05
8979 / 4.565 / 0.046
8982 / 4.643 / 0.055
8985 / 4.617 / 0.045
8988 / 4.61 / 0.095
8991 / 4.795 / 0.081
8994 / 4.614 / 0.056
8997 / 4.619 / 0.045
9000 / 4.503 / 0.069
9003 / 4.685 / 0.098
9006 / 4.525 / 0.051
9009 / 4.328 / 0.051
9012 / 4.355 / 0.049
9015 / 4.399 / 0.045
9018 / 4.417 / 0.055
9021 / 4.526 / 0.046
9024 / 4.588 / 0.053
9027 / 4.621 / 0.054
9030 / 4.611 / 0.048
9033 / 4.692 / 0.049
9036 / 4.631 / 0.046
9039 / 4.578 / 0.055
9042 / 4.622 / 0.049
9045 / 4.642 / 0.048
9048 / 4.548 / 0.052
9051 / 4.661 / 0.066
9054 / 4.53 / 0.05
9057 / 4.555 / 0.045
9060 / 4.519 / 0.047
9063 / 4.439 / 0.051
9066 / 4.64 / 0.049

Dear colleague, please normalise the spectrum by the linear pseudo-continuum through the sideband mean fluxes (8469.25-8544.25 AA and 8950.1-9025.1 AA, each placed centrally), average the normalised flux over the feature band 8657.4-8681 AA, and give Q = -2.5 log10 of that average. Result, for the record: 0.067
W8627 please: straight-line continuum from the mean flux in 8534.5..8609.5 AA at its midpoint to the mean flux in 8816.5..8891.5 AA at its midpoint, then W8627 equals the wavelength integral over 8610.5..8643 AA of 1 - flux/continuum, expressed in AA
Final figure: -1.3 AA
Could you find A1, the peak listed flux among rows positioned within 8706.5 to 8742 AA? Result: 5.01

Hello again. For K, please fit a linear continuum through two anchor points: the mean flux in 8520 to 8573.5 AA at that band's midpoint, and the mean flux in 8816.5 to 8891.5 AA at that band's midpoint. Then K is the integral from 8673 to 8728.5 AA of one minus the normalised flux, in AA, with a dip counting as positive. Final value -1.4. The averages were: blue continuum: 4.82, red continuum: 4.73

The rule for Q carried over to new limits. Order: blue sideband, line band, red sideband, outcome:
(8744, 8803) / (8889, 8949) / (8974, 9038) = -0.010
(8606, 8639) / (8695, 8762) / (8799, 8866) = 0.007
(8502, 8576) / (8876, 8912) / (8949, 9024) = -0.017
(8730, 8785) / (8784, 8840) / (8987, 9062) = 0.003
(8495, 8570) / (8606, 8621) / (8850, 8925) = -0.045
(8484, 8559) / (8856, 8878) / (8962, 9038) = 0.003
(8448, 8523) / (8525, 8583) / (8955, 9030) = 0.035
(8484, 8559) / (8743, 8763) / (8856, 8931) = 0.002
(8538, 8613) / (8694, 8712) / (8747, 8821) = -0.024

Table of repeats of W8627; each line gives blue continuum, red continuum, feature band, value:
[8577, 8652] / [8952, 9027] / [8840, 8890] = 0.1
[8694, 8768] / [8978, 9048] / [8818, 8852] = -0.2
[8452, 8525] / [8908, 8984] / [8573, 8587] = -0.2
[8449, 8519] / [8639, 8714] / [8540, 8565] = 1.5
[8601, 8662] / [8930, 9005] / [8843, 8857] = -0.2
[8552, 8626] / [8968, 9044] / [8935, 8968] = -0.4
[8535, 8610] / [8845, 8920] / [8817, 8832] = 0.0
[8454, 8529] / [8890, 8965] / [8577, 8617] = -0.3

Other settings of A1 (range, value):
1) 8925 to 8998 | 4.849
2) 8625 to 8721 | 5.144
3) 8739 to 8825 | 5.03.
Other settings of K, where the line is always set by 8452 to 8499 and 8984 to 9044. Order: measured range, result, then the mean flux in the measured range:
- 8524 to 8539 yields 0.3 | 4.95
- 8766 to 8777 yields -0.1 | 4.87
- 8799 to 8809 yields 0.4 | 4.6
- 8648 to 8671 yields 1.9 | 4.51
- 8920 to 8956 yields -0.3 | 4.68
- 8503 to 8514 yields 0.0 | 5.04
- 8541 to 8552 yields 1.5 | 4.36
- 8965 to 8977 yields -0.1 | 4.65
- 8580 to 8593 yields -0.2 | 5.06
